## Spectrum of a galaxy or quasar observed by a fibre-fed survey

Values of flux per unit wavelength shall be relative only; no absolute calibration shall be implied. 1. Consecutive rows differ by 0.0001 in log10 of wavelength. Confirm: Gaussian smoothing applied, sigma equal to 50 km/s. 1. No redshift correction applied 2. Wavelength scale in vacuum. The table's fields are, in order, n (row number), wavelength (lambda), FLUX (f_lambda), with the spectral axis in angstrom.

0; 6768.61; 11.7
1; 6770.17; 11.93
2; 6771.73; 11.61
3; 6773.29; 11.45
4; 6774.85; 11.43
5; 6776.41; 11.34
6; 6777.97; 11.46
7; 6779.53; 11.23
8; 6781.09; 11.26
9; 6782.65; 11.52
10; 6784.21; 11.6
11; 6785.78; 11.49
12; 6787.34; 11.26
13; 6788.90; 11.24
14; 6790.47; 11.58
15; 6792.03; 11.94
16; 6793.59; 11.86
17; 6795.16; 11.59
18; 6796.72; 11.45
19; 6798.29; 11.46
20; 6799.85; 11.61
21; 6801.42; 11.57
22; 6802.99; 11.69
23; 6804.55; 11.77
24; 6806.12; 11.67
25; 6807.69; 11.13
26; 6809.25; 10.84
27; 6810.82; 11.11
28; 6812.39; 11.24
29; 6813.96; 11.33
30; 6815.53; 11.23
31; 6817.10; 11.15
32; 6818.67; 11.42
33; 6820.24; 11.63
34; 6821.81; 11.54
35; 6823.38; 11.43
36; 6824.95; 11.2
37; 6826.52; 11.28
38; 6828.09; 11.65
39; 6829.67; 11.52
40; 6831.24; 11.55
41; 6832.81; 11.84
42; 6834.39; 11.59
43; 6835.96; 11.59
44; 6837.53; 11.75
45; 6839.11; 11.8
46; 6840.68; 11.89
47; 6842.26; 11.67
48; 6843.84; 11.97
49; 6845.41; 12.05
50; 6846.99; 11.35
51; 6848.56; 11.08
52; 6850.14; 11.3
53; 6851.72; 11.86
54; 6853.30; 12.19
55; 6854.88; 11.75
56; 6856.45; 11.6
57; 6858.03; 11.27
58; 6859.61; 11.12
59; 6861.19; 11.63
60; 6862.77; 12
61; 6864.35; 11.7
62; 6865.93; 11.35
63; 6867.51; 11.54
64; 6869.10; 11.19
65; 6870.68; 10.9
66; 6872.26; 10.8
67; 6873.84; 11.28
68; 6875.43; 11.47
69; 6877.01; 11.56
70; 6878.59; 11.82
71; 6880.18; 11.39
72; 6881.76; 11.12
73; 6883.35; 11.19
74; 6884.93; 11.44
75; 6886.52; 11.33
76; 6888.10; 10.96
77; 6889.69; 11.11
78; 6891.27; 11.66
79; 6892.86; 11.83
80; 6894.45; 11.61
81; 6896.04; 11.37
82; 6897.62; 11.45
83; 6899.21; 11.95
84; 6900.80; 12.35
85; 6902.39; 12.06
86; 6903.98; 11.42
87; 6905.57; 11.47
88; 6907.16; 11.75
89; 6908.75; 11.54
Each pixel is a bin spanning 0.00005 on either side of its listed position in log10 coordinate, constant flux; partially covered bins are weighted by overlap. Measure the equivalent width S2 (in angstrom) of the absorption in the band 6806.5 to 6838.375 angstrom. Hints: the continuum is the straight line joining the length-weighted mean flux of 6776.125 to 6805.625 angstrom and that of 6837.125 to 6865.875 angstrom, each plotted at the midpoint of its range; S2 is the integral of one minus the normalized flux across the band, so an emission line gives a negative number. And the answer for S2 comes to 0.5 angstrom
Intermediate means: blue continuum 11.5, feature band 11.4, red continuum 11.7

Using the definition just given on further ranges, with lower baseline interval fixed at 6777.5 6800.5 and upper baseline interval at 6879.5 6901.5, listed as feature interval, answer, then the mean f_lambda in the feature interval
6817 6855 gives -0.37 angstrom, 11.6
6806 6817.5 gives 0.31 angstrom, 11.2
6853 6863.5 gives -0.12 angstrom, 11.6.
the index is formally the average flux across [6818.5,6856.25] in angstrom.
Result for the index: 11.6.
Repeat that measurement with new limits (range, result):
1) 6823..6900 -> 11.5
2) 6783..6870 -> 11.5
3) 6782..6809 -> 11.5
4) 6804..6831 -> 11.4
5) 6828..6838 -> 11.6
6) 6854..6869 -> 11.5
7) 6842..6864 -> 11.6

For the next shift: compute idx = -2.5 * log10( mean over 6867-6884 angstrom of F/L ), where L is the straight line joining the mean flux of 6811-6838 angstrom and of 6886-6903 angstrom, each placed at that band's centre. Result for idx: 0.027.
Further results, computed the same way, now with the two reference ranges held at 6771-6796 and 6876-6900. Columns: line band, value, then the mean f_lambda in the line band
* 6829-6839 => -0.017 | 11.7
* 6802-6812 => 0.011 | 11.4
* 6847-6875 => 0.002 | 11.4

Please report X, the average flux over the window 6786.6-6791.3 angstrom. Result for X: 11.4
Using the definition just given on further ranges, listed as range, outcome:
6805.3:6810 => 11.2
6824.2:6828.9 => 11.4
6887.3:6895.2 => 11.4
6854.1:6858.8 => 11.6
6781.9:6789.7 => 11.4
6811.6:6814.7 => 11.3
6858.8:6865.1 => 11.6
